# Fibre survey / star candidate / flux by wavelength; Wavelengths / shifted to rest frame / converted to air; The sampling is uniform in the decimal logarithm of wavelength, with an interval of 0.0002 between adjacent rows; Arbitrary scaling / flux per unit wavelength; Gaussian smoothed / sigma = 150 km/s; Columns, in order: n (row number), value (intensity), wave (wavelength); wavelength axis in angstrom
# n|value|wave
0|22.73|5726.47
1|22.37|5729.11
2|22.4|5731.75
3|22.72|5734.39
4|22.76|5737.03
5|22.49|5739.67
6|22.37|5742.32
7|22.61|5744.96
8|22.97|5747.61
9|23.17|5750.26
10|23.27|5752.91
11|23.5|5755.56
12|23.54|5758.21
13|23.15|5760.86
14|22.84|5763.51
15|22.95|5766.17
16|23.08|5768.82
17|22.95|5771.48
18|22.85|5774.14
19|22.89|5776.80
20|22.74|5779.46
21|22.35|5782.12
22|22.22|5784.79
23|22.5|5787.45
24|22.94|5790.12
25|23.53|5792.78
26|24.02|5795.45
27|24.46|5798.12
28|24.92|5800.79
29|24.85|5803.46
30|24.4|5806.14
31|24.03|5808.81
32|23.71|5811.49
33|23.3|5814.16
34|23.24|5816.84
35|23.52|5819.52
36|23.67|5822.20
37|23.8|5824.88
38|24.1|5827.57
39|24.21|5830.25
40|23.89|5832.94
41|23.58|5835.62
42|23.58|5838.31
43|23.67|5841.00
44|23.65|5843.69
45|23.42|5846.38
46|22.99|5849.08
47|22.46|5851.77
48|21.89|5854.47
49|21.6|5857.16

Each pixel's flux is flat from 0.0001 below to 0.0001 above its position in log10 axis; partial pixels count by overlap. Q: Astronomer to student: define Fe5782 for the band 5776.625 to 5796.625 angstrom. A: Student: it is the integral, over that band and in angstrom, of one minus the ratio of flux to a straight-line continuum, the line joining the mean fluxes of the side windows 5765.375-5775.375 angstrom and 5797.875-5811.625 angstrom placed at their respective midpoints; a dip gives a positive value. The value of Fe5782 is 0.7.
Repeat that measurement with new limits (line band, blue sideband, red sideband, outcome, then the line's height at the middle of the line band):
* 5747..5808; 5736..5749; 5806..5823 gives -0.50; 23.1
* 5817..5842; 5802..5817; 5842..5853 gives -0.22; 23.5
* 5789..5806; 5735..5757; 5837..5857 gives -0.89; 22.9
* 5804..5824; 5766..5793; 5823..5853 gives -0.42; 23.3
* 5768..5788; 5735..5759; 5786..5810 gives 0.73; 23.6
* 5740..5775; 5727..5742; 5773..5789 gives -0.69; 22.6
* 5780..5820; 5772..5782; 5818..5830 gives -0.52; 23.3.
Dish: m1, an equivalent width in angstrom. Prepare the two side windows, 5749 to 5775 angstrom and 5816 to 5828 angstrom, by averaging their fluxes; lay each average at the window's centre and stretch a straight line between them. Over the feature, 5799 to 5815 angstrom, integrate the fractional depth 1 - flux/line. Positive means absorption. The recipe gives -0.5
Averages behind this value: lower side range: 23.1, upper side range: 23.6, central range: 24.2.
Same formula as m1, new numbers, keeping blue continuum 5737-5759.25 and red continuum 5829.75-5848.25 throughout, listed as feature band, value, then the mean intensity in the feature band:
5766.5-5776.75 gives 0.09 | 23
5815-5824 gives 0.01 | 23.5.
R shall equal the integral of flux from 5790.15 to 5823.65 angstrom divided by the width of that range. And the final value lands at 23.9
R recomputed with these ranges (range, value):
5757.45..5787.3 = 22.8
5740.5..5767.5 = 23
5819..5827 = 23.7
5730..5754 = 22.7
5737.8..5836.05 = 23.4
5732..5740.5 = 22.6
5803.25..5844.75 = 23.8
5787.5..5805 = 24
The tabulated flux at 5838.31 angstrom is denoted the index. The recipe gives 23.58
